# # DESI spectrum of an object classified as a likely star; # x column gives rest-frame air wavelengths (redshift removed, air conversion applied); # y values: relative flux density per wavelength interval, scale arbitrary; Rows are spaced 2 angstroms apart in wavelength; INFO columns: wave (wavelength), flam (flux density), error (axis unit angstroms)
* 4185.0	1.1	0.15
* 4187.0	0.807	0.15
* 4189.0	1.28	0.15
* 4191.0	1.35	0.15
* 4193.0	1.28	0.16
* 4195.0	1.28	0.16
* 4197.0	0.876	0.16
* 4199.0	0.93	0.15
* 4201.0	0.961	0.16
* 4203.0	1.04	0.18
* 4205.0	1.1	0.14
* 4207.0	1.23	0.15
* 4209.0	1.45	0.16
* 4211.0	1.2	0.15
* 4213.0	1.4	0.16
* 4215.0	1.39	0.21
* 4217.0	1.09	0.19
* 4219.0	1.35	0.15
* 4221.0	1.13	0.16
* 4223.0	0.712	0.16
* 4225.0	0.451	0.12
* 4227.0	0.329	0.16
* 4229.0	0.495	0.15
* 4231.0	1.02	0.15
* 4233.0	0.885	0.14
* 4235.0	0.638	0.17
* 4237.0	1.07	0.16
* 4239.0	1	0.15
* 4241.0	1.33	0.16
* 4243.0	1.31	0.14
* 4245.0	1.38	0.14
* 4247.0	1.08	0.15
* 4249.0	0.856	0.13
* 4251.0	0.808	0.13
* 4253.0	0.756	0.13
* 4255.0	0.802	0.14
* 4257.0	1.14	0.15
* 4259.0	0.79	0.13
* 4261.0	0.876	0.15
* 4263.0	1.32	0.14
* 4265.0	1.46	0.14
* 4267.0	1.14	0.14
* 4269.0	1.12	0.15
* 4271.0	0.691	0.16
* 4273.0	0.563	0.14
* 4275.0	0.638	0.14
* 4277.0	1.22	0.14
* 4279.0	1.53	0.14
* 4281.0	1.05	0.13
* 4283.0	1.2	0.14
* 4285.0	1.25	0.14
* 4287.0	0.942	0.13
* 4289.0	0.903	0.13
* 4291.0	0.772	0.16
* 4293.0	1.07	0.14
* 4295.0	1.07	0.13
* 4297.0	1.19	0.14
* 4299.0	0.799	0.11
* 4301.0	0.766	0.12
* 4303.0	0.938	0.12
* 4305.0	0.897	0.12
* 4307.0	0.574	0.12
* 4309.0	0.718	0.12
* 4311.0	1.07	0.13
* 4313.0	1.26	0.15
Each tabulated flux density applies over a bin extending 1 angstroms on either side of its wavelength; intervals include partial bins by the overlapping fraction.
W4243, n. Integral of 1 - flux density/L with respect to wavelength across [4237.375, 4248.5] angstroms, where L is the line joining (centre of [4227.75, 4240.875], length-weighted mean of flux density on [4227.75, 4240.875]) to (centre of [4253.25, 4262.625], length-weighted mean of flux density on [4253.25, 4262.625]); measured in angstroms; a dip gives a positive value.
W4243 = -3.8 angstroms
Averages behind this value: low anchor 0.873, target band 1.2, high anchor 0.918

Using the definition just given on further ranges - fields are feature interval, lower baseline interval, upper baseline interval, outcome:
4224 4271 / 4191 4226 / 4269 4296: 4.3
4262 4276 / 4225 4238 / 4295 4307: -3.0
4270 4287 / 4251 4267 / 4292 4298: 0.9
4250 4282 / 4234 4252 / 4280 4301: 1.2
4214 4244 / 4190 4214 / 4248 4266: 3.6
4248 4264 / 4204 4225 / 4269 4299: 2.2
